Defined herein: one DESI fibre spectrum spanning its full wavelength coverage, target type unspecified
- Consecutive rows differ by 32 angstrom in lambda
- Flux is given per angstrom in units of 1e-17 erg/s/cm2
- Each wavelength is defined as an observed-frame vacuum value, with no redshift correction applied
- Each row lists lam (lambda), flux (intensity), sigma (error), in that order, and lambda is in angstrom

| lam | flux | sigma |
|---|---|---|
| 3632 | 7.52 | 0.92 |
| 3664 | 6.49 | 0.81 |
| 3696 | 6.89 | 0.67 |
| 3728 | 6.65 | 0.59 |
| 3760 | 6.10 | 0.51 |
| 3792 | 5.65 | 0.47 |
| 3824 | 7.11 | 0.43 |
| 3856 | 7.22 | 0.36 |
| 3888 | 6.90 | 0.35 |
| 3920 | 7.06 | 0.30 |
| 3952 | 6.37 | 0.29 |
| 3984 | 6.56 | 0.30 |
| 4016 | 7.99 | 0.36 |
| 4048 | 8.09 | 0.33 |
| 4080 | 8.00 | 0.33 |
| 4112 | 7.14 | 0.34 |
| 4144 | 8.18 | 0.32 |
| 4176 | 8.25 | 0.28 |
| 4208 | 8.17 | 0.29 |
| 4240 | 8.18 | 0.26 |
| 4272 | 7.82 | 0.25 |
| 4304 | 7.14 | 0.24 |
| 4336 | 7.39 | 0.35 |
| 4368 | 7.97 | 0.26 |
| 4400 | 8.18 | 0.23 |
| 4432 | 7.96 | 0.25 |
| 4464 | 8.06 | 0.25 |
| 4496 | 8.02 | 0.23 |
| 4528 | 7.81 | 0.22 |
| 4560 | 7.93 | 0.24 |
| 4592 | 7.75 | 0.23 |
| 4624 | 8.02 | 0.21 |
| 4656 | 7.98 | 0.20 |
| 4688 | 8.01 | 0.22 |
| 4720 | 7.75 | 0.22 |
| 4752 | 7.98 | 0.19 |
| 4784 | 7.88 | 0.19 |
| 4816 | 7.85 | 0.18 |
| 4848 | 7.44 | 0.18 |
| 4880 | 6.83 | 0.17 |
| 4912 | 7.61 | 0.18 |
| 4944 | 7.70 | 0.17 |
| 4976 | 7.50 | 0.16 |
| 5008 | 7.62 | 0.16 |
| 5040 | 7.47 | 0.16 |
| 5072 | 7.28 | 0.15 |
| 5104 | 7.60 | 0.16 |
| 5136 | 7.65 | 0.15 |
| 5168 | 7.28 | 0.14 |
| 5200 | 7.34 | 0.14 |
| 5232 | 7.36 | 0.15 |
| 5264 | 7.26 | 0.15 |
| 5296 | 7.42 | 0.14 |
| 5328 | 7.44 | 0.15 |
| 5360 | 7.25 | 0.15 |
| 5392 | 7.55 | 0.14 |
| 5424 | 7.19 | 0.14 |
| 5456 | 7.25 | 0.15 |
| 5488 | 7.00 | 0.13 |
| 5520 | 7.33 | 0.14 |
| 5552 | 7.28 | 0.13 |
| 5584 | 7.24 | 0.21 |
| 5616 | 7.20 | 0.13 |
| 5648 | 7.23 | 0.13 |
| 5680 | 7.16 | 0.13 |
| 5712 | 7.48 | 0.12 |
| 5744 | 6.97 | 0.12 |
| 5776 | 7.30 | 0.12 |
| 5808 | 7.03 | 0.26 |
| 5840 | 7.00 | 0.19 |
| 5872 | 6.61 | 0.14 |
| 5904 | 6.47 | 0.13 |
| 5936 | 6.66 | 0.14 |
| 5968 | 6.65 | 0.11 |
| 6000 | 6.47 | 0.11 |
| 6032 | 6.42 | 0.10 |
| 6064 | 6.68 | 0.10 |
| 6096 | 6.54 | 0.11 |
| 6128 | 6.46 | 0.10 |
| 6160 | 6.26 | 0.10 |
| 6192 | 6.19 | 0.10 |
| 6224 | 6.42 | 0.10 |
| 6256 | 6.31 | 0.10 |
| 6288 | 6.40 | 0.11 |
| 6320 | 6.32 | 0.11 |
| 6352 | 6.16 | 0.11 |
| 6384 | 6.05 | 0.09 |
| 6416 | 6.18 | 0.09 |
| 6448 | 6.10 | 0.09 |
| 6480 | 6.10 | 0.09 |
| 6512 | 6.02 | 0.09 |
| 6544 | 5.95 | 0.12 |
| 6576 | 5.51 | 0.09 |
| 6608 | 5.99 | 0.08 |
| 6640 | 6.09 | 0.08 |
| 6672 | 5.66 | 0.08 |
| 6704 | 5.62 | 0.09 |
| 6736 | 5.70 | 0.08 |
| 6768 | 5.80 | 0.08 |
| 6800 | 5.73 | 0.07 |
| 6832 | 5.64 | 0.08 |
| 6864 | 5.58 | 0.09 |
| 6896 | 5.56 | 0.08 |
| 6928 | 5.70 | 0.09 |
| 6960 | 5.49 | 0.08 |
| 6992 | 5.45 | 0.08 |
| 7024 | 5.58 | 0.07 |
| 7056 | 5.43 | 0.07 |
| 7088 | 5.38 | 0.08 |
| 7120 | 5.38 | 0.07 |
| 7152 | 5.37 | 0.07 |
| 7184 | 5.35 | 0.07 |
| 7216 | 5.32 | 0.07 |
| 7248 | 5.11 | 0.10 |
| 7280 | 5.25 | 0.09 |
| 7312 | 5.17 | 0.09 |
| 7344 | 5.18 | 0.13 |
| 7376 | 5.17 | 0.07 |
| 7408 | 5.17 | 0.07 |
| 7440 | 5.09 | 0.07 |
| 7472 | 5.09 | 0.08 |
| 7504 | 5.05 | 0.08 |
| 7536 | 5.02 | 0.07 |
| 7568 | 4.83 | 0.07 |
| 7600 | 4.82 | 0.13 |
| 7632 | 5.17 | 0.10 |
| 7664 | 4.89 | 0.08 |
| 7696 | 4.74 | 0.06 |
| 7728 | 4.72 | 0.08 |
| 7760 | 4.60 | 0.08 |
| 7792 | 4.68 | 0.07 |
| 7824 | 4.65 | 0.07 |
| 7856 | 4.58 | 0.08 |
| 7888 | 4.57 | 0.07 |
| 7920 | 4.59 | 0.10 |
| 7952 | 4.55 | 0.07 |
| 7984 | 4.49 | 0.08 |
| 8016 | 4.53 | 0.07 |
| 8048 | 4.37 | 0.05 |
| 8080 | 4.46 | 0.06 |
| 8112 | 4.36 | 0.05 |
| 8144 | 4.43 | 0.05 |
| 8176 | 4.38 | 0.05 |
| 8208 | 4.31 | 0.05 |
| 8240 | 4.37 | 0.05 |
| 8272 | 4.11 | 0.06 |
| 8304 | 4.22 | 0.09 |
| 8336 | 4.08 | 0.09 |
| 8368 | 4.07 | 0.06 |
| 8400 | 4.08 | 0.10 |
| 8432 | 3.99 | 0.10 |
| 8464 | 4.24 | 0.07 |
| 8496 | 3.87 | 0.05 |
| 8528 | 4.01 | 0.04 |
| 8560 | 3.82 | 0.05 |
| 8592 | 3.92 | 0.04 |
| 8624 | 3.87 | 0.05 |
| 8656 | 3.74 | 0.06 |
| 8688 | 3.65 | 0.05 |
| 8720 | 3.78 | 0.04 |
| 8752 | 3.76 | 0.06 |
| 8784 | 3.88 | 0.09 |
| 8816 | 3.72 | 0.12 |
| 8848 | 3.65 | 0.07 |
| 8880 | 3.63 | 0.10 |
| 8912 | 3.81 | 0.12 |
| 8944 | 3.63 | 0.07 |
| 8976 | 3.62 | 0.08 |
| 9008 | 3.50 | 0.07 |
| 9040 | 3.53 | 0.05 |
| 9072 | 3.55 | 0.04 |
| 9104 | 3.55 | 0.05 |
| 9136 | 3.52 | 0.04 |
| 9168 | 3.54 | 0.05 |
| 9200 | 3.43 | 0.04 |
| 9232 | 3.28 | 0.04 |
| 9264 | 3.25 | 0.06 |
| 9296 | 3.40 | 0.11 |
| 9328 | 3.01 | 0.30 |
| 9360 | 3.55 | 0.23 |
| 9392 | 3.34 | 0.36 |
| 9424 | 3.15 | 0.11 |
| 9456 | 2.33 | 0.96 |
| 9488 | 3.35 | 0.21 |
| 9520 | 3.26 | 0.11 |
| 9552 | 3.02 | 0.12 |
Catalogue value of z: 0.00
